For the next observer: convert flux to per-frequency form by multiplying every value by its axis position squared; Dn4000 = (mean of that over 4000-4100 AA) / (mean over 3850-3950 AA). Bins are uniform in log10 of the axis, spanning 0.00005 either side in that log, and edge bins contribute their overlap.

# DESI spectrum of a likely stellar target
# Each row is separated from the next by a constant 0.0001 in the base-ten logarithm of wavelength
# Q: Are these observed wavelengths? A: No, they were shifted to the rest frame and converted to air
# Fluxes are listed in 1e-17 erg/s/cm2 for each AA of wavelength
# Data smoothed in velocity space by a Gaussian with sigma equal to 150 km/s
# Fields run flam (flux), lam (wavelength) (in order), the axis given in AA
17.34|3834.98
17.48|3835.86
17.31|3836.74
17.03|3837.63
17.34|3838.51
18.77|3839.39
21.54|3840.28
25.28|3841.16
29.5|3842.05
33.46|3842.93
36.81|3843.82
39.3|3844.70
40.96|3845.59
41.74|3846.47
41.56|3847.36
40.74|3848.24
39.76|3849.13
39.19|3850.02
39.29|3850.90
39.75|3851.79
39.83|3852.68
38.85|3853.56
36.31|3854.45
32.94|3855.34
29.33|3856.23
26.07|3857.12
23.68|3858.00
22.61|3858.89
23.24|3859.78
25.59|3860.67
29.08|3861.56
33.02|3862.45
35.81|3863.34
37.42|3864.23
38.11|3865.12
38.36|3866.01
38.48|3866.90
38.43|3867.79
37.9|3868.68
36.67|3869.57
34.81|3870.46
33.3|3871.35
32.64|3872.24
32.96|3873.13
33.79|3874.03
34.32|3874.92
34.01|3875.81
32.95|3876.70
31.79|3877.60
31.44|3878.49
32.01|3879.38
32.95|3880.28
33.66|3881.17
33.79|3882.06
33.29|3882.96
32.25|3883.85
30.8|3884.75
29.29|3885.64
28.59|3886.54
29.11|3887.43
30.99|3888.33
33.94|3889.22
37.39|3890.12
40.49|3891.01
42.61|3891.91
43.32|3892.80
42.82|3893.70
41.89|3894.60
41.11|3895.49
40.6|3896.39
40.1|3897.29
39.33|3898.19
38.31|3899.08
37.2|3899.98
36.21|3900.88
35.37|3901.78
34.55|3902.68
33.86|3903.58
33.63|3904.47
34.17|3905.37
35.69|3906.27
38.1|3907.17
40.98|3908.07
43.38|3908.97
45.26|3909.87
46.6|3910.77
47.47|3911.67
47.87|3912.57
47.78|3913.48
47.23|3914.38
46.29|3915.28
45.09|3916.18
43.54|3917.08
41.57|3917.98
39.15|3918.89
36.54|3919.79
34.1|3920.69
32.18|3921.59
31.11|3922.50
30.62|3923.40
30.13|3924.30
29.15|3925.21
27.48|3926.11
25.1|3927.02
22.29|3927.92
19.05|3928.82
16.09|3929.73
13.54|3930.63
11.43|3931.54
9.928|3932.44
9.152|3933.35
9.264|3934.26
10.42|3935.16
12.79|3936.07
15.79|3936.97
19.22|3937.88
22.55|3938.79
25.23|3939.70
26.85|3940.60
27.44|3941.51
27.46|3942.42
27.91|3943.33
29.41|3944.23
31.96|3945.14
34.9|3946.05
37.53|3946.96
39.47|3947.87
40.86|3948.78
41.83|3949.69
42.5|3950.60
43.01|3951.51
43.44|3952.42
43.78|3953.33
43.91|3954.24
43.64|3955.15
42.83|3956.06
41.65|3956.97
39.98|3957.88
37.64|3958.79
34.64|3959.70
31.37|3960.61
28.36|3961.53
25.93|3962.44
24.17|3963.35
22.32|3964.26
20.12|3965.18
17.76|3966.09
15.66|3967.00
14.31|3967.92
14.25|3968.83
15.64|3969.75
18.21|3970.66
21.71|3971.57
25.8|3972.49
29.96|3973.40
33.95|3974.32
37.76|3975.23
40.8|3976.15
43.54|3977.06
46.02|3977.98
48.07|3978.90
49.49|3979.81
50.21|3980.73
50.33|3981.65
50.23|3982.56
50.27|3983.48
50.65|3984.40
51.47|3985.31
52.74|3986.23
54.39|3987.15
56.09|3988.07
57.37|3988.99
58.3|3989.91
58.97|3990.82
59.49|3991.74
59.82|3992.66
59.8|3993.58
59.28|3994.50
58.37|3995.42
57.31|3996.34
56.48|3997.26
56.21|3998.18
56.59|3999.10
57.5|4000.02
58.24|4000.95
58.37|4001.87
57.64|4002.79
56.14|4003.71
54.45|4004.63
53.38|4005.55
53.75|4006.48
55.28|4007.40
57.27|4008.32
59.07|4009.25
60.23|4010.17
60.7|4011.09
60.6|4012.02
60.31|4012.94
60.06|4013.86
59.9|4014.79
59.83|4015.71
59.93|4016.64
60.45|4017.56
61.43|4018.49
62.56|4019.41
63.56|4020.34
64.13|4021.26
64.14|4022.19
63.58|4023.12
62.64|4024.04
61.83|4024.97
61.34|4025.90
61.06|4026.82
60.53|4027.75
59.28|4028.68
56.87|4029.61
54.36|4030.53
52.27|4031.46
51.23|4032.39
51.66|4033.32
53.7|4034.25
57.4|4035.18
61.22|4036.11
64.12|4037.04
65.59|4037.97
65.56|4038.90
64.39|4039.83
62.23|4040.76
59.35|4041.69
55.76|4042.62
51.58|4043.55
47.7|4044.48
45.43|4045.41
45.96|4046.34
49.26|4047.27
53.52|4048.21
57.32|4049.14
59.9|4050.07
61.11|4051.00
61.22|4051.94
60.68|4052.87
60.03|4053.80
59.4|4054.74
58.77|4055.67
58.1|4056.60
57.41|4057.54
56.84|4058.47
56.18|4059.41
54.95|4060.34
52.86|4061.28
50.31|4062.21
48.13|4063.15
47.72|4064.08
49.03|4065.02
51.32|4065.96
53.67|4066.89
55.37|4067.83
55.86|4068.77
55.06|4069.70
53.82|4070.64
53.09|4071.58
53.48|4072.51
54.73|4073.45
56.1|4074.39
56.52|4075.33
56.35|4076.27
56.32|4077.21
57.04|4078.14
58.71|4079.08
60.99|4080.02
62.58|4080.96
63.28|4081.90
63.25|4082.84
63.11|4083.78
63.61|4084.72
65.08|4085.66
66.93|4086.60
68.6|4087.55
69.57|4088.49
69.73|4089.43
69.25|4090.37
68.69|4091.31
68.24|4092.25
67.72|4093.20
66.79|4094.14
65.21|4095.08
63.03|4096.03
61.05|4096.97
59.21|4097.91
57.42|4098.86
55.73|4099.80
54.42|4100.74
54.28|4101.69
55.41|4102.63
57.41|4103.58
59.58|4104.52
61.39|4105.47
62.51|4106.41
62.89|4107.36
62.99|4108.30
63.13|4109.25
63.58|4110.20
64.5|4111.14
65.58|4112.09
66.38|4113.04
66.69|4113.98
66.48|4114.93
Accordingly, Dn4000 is 1.9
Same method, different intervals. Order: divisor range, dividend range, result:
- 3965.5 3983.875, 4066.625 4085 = 1.80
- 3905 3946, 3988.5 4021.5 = 2.03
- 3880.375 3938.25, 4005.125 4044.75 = 1.91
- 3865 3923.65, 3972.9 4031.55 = 1.58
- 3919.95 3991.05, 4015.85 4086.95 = 1.85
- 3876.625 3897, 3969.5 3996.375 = 1.40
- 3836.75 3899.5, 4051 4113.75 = 1.96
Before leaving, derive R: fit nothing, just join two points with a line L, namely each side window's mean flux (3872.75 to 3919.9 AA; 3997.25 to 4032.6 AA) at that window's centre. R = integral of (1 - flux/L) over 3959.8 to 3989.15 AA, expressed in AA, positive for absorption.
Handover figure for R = 9.3 AA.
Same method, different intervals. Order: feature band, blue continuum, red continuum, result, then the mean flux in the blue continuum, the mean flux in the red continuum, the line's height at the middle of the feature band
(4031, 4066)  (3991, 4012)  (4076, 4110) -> 2.4 AA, 57.6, 62.3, 60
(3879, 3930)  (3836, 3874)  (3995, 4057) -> 4.6 AA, 32.6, 58.2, 40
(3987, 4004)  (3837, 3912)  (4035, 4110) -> -2.9 AA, 34.8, 58.8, 49.5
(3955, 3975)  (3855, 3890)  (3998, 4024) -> 9.2 AA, 32.3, 59.2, 50.3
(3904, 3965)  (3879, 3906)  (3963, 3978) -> -4.5 AA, 35.8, 25.4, 30.2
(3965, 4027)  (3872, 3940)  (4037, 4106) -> -4.7 AA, 32.7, 58.5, 46.7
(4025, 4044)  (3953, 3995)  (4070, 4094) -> -2.3 AA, 39.9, 61.9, 52.2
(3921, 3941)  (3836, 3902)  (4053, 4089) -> 10.0 AA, 33.9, 57.5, 41.1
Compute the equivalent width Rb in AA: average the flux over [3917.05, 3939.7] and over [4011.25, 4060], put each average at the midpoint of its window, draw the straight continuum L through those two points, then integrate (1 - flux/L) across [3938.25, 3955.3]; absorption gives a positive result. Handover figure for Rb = -3.2 AA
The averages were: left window 23.3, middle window 35.2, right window 58.5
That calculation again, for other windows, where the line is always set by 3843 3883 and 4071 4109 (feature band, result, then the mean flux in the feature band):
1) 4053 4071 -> 1.1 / 54.6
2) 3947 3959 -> 0.9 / 41.8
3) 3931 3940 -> 6.0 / 14.4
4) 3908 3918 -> -1.3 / 45.6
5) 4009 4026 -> -2.8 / 61.4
